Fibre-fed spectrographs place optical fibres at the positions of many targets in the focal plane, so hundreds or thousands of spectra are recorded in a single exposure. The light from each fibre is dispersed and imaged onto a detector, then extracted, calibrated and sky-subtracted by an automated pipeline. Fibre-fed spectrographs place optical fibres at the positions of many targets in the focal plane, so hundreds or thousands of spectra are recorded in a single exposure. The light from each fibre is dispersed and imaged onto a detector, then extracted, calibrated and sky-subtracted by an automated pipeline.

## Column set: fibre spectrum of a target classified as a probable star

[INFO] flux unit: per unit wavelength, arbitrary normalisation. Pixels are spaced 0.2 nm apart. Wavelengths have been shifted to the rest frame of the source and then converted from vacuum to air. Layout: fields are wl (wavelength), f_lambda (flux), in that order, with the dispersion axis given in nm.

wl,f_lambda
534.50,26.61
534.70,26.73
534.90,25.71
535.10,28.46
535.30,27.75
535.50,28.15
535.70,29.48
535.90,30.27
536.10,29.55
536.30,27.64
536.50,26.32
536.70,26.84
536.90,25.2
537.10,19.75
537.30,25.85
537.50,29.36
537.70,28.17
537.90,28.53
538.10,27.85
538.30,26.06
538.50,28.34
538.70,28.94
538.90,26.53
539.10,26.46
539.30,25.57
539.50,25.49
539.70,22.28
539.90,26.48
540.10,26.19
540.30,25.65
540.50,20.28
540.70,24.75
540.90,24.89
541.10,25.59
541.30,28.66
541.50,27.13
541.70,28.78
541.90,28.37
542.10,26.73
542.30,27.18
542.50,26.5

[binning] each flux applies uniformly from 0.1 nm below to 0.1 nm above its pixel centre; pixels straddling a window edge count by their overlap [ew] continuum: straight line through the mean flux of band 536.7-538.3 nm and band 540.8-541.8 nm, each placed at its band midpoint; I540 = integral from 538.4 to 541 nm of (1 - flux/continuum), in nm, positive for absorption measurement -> 0.118 nm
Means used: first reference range 26.4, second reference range 27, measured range 25.5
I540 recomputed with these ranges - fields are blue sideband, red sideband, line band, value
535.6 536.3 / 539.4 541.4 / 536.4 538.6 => 0.10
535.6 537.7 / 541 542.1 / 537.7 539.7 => 0.03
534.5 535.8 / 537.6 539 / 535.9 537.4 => 0.08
